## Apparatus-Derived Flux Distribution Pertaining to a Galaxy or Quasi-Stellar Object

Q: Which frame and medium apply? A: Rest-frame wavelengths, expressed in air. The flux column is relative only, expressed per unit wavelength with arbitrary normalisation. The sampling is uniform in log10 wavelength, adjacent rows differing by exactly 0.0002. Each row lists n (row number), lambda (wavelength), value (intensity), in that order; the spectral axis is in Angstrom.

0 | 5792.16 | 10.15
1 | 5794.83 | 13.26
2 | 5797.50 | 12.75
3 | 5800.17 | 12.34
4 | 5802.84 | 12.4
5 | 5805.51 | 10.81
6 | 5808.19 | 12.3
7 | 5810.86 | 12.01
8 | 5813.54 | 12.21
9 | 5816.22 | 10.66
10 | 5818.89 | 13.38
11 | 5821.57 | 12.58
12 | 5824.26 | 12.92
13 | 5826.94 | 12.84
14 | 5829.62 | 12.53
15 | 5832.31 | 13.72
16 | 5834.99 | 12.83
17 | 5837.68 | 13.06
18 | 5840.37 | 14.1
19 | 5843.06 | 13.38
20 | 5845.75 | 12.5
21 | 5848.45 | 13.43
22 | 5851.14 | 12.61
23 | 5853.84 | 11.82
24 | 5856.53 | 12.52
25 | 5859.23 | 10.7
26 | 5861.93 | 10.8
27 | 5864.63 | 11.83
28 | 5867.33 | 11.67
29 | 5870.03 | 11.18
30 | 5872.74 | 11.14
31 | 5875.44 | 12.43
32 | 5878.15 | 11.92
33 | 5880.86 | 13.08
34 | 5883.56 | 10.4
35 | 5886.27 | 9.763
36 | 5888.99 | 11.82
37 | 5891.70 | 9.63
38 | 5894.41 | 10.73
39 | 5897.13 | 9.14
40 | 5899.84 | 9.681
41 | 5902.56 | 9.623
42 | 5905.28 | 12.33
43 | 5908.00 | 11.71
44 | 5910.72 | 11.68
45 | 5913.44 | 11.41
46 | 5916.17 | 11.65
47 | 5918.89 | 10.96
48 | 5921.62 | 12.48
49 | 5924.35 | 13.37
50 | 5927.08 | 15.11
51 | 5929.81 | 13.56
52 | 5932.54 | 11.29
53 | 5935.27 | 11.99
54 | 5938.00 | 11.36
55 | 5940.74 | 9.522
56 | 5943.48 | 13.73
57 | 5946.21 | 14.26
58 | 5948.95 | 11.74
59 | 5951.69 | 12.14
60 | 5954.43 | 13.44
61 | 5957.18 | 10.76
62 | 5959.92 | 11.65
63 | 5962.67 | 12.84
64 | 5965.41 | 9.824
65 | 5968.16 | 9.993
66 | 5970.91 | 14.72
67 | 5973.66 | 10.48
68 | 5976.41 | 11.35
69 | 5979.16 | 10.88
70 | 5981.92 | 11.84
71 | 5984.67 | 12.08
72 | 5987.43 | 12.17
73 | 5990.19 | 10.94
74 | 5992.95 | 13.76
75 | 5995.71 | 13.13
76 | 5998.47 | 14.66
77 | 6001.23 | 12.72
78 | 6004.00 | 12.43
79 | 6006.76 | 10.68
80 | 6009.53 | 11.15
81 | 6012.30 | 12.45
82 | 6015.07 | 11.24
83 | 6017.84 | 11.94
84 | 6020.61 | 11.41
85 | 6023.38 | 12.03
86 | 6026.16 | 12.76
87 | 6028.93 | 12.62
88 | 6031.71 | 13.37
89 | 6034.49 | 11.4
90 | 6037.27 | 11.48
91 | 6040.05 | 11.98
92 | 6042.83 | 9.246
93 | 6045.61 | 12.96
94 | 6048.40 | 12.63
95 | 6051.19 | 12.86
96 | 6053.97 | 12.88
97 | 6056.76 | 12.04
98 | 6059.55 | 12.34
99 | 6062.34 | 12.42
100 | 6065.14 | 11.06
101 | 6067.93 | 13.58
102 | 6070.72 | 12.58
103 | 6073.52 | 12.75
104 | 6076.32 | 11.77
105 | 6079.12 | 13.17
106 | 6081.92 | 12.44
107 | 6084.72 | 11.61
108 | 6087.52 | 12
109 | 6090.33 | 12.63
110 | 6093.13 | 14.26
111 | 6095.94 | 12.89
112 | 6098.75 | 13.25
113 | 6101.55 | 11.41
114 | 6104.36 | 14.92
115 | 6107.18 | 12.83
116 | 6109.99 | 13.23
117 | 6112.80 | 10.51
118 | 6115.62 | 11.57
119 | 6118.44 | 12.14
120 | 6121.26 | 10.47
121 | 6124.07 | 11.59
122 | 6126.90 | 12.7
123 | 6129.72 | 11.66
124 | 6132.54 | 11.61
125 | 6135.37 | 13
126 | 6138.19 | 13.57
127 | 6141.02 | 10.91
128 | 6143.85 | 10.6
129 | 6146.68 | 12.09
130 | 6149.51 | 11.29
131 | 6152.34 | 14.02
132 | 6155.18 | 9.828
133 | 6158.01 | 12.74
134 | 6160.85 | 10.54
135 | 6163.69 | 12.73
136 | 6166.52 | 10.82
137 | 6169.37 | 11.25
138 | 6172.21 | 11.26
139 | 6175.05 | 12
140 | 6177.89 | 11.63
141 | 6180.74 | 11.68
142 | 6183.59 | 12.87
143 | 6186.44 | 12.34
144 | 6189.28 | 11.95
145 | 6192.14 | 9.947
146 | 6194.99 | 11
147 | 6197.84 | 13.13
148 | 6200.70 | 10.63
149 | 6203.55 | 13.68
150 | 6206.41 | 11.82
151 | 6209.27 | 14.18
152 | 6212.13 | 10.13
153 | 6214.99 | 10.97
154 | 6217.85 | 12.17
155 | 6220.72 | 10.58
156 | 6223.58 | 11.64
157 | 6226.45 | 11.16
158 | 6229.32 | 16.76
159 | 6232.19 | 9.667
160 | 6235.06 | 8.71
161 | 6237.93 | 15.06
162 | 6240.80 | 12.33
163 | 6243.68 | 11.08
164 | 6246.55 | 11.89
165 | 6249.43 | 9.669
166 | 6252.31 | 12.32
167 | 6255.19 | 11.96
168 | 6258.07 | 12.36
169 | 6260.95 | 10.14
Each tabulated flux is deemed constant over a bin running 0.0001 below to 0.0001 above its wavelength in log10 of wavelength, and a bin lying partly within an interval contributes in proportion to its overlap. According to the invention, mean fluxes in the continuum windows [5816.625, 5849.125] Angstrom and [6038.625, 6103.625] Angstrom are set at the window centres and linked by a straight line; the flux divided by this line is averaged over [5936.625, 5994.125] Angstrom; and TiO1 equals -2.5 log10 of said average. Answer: 0.072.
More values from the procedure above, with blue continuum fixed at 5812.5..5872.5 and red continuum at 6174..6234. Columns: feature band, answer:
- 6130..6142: -0.03 mag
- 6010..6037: 0.01 mag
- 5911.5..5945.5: 0.00 mag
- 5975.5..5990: 0.05 mag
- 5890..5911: 0.17 mag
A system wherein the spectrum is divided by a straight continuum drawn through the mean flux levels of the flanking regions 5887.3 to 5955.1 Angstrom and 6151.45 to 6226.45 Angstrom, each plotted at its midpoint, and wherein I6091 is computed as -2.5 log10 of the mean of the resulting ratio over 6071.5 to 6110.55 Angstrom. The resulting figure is -0.09 mag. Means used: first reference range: 11.8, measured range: 12.8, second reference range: 11.7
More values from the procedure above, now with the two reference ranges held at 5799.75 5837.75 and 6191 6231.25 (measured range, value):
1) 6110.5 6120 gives 0.05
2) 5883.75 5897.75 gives 0.20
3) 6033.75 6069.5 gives 0.01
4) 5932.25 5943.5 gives 0.09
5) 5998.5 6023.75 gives 0.02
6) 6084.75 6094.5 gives -0.06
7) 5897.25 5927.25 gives 0.07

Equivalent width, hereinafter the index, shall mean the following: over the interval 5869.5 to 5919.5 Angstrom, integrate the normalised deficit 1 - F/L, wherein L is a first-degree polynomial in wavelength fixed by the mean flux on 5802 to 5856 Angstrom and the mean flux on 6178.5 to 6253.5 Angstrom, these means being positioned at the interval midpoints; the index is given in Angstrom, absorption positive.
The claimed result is 5.6 Angstrom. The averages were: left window 12.6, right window 11.8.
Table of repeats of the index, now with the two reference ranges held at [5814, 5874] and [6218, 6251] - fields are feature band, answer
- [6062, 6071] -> -0.3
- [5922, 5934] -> -1.0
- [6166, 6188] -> 0.1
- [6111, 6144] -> 0.4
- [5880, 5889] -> 0.9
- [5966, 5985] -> 1.0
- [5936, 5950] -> 0.1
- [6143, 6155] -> 0.0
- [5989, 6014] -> -0.7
